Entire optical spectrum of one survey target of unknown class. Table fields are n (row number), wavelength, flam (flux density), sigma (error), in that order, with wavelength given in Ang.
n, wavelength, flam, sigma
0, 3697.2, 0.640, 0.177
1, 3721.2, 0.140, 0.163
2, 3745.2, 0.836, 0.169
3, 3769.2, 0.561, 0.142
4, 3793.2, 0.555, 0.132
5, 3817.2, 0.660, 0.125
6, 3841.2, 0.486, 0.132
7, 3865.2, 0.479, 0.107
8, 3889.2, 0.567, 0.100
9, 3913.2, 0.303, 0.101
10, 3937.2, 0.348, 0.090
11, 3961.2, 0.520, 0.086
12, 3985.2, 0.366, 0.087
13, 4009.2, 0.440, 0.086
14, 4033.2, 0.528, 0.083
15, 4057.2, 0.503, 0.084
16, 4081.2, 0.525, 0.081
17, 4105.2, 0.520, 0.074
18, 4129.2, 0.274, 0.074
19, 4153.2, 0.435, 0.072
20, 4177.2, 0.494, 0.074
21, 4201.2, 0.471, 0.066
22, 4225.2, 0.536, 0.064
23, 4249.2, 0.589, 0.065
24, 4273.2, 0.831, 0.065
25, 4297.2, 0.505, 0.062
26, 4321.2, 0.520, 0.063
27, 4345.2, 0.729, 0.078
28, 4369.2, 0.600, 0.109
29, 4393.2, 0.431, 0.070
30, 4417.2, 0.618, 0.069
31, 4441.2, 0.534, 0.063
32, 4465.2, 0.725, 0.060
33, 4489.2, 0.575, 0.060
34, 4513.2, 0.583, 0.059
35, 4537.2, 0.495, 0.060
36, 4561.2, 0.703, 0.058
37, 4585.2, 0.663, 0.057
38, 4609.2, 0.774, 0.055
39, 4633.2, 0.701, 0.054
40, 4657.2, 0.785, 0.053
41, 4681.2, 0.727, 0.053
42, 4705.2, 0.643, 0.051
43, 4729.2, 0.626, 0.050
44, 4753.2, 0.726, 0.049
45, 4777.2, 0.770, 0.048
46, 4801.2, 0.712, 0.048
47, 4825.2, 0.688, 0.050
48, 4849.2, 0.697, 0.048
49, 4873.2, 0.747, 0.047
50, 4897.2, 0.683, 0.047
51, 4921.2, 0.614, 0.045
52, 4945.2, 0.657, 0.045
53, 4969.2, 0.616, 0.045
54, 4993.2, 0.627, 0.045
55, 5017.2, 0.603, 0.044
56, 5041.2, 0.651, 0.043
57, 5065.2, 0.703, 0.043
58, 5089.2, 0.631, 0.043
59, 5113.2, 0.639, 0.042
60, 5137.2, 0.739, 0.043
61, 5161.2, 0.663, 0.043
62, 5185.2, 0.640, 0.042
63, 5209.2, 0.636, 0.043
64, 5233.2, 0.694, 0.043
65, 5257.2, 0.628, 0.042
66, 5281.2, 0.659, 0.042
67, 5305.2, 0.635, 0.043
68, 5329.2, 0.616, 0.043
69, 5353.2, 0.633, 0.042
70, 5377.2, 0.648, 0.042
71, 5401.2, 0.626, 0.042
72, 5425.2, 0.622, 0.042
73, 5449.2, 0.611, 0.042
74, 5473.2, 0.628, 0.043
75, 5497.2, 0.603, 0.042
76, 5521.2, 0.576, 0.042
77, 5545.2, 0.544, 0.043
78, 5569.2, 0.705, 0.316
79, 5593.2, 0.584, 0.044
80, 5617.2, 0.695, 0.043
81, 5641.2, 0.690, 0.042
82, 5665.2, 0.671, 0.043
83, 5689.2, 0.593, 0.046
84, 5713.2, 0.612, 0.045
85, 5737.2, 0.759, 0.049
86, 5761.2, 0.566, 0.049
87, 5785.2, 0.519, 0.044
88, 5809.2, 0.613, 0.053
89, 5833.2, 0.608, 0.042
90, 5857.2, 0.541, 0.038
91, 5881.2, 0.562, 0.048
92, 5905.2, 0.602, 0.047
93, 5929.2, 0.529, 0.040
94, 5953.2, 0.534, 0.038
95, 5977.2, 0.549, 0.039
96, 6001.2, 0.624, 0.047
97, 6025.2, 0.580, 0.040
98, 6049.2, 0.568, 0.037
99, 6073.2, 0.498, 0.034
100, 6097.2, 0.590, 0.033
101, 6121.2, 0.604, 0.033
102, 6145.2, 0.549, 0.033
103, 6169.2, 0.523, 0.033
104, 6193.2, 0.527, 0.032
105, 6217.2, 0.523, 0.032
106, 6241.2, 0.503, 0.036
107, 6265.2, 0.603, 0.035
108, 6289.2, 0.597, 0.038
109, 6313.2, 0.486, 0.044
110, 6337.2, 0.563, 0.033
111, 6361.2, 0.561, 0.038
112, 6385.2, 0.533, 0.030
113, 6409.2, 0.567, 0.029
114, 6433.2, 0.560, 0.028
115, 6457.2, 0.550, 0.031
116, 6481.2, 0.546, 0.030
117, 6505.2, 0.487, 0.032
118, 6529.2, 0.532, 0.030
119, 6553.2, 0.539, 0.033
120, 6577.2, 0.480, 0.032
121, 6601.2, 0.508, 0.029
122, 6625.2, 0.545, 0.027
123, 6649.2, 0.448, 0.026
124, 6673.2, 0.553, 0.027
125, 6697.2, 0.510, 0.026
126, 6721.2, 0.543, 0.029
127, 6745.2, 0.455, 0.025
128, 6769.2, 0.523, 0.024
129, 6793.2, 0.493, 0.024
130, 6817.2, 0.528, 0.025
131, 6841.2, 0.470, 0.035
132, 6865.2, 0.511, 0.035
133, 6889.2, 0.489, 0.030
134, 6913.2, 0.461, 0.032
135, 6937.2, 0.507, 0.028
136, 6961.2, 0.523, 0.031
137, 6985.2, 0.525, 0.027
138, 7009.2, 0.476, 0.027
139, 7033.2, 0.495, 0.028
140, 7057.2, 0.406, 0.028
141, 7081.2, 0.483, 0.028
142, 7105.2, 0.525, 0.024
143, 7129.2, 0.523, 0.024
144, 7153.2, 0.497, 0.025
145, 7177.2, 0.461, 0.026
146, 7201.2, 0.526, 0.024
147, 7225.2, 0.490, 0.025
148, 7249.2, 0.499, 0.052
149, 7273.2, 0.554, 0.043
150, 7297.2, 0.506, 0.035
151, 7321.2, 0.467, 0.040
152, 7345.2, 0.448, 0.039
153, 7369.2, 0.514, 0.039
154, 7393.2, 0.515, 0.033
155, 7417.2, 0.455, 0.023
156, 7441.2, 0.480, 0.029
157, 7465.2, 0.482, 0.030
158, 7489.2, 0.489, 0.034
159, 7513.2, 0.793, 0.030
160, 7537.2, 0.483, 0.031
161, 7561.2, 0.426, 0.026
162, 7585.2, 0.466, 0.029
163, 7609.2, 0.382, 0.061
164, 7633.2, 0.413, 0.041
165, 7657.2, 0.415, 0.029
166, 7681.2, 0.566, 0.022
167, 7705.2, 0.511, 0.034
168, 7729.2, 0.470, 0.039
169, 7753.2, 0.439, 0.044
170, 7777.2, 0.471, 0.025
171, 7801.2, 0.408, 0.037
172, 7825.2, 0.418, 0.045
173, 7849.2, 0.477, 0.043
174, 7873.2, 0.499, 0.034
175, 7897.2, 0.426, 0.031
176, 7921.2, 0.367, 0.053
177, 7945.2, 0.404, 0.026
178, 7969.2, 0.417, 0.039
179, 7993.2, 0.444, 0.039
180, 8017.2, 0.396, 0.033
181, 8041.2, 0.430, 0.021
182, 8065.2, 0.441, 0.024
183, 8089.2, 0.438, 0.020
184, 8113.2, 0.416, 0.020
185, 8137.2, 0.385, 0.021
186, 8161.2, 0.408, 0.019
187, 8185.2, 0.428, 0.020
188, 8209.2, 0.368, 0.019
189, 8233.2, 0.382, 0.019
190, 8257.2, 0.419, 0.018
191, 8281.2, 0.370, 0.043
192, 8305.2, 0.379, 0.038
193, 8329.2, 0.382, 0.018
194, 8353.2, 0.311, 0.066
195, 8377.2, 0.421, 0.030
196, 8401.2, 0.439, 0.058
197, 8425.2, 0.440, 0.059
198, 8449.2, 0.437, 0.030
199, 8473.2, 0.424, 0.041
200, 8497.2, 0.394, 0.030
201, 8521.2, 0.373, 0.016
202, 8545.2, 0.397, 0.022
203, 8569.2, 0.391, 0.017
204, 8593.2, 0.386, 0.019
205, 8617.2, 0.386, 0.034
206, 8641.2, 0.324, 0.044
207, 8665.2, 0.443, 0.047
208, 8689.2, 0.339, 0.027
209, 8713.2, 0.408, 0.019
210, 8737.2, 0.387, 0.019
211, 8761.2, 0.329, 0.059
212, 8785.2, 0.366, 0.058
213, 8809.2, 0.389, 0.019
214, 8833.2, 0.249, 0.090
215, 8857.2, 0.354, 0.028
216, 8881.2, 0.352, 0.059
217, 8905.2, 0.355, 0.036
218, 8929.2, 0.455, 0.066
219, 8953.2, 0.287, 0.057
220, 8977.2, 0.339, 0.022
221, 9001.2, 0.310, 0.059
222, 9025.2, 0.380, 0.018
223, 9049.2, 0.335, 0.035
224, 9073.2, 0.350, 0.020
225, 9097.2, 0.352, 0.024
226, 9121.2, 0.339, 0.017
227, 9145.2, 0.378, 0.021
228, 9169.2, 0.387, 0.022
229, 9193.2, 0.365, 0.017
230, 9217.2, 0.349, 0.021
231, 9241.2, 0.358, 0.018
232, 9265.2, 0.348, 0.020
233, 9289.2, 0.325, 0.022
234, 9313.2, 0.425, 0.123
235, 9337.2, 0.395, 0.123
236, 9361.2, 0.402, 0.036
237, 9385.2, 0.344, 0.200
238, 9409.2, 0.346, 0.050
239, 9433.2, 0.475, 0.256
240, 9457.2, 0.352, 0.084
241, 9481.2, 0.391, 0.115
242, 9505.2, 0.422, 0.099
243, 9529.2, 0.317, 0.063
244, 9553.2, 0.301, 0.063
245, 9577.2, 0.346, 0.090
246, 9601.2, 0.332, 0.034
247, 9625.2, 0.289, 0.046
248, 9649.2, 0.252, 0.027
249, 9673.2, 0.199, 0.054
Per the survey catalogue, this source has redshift 0.143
